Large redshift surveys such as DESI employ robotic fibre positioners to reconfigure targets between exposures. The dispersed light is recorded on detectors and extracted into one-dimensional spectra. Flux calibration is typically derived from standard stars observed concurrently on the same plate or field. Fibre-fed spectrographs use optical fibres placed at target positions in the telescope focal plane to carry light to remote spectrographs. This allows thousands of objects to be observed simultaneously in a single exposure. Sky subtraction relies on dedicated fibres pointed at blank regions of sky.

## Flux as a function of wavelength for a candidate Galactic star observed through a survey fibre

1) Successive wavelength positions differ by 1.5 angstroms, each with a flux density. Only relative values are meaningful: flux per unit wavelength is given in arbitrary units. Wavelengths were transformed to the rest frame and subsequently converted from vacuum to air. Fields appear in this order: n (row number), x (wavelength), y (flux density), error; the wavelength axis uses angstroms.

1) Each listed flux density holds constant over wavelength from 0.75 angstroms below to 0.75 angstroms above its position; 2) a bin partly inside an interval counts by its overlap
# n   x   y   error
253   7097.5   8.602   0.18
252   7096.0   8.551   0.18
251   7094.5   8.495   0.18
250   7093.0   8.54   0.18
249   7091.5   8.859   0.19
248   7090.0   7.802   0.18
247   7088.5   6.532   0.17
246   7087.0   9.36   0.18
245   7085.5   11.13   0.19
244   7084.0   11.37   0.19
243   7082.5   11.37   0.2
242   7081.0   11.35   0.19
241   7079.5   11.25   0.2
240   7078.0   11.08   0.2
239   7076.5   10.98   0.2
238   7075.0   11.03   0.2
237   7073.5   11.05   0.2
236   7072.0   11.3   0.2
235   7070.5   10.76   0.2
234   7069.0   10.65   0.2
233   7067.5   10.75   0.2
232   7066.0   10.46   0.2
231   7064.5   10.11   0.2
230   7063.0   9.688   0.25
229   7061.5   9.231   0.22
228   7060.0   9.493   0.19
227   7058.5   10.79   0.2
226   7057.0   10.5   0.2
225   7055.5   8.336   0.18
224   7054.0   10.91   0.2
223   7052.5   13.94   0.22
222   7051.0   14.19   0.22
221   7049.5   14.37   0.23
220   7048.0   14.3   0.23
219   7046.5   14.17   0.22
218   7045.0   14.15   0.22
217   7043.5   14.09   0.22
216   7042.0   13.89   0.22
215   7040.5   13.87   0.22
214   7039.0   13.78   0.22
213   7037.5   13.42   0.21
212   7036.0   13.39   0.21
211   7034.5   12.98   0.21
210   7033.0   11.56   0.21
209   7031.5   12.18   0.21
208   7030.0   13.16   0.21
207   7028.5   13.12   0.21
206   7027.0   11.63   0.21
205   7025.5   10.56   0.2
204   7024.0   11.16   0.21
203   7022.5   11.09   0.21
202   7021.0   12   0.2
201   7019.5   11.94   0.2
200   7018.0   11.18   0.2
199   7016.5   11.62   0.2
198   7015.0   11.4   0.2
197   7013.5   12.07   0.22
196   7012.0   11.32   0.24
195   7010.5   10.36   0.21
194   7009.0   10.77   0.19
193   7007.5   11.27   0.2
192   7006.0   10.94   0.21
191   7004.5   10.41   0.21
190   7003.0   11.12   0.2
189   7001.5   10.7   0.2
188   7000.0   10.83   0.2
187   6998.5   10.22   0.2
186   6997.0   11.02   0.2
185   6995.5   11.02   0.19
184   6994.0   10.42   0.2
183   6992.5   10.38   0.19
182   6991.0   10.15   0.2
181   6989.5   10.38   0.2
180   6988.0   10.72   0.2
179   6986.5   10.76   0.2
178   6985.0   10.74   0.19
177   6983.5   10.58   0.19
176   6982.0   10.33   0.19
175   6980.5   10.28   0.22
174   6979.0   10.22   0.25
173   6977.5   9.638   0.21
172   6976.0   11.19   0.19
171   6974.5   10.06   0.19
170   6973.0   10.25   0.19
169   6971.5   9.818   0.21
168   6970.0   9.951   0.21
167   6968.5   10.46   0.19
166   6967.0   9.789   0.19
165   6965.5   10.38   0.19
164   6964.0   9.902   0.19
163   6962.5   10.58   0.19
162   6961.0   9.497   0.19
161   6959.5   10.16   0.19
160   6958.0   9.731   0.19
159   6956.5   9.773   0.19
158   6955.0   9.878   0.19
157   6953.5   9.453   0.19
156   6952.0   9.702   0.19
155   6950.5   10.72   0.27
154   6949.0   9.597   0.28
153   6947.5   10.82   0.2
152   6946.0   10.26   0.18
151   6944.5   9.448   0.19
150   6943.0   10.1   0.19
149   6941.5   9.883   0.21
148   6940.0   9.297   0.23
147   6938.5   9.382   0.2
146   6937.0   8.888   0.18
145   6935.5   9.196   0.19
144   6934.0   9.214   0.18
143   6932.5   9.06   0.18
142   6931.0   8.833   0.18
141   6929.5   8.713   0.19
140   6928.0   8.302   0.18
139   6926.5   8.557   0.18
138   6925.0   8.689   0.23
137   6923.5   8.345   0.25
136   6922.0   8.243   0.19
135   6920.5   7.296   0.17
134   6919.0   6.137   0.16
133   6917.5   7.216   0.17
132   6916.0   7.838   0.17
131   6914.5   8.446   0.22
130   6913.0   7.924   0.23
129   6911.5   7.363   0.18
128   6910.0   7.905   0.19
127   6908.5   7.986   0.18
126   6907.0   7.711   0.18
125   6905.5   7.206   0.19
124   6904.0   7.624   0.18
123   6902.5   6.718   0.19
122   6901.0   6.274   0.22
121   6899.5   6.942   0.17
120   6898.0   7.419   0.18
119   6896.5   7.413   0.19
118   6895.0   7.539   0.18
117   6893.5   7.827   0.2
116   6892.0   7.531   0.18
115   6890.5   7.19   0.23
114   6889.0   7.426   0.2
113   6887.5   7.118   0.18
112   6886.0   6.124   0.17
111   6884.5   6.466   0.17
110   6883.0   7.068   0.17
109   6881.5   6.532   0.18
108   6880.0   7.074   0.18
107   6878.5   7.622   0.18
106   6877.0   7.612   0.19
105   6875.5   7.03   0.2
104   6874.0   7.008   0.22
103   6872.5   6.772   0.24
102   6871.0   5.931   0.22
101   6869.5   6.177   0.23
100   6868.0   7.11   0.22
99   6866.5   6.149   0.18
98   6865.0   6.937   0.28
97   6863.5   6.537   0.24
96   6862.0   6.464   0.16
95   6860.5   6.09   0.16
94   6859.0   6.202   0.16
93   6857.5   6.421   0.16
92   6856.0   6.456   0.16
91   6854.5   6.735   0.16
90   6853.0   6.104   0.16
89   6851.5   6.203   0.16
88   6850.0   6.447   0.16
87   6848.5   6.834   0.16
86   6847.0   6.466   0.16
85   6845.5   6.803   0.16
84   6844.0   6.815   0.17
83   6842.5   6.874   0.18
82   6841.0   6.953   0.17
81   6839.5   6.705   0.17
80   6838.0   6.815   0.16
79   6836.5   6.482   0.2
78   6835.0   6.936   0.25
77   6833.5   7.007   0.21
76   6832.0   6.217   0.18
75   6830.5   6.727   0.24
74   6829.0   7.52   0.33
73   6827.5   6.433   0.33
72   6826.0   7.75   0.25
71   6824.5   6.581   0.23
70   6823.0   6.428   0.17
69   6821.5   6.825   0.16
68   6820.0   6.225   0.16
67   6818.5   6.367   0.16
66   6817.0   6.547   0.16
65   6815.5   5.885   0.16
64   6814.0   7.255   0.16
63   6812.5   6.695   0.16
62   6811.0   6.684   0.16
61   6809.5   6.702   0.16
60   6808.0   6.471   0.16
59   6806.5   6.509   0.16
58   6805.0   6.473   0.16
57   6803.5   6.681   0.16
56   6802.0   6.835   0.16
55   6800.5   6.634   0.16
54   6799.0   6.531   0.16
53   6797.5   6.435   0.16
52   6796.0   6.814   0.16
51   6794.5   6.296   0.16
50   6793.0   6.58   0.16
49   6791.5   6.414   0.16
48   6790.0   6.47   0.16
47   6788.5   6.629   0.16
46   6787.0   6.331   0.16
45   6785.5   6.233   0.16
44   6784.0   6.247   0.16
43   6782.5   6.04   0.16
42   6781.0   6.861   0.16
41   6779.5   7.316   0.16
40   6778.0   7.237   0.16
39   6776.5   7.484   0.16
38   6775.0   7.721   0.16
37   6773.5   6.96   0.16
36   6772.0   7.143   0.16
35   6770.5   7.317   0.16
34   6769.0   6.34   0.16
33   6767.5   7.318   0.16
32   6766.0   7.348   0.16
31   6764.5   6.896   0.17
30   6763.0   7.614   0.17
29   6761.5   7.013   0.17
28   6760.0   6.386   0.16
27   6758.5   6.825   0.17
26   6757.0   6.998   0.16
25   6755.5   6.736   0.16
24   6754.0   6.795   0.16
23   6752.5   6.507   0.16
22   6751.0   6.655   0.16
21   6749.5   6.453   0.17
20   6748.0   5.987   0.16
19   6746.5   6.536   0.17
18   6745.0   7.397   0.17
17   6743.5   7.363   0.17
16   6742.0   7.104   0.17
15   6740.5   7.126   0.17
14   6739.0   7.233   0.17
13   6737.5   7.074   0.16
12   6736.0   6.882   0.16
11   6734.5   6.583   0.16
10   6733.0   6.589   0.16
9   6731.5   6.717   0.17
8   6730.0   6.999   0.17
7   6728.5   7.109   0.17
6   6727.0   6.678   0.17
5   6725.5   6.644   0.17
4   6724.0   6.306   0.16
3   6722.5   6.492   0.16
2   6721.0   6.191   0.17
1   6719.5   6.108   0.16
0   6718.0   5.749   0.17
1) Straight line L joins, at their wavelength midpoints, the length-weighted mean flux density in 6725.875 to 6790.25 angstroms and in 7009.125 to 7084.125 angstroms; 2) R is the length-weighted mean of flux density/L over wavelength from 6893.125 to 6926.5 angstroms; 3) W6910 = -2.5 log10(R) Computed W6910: 0.242 mag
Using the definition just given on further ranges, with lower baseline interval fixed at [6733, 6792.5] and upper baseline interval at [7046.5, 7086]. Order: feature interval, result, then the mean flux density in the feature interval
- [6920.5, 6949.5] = 0.02 mag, 9.15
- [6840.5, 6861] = 0.24 mag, 6.53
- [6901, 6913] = 0.20 mag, 7.45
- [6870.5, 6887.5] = 0.24 mag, 6.87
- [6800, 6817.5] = 0.14 mag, 6.61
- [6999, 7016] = -0.06 mag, 11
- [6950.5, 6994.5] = -0.03 mag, 10.2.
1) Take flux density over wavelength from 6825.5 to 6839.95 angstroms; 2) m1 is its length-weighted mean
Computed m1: 6.85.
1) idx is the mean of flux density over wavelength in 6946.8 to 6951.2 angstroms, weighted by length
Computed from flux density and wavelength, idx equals 10.4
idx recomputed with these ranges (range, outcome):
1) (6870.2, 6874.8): 6.57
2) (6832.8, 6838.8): 6.81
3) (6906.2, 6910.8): 7.85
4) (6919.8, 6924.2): 7.96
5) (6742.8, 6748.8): 6.81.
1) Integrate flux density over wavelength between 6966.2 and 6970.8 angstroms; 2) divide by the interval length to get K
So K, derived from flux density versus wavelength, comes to 10.1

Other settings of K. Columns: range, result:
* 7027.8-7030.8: 13.1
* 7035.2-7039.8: 13.5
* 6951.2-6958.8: 9.72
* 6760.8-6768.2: 7.24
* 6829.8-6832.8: 6.48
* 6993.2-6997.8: 10.8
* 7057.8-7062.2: 9.83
